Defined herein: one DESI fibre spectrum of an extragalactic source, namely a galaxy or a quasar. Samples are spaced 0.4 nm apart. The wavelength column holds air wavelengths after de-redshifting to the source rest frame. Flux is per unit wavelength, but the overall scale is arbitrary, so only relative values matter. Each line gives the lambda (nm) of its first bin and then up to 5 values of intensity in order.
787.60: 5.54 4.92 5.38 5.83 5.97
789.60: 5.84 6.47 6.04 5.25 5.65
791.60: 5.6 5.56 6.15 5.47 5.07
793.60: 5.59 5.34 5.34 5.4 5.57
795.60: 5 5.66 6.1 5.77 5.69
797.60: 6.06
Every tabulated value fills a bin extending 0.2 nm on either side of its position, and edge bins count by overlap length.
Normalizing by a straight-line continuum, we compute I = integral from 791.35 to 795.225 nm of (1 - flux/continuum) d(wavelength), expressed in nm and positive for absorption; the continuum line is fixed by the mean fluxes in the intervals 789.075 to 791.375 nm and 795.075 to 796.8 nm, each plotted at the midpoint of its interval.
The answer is 0.15 nm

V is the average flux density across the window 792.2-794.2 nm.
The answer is 5.52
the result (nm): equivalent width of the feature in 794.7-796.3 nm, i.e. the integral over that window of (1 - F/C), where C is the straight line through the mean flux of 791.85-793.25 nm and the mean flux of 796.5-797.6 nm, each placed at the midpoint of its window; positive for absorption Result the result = 0.08 nm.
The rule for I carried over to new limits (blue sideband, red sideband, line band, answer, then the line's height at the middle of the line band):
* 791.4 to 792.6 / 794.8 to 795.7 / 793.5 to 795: 0.02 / 5.47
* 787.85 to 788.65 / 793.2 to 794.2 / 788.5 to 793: -0.43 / 5.29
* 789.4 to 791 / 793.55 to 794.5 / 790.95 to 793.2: 0.01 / 5.66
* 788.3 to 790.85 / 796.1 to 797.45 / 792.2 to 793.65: 0.07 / 5.86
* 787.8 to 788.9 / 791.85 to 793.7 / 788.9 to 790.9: -0.19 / 5.42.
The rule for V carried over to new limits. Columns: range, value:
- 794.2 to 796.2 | 5.39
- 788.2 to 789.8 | 5.75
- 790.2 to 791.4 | 5.65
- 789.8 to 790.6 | 6.25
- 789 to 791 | 5.91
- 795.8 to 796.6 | 5.88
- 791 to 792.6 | 5.74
